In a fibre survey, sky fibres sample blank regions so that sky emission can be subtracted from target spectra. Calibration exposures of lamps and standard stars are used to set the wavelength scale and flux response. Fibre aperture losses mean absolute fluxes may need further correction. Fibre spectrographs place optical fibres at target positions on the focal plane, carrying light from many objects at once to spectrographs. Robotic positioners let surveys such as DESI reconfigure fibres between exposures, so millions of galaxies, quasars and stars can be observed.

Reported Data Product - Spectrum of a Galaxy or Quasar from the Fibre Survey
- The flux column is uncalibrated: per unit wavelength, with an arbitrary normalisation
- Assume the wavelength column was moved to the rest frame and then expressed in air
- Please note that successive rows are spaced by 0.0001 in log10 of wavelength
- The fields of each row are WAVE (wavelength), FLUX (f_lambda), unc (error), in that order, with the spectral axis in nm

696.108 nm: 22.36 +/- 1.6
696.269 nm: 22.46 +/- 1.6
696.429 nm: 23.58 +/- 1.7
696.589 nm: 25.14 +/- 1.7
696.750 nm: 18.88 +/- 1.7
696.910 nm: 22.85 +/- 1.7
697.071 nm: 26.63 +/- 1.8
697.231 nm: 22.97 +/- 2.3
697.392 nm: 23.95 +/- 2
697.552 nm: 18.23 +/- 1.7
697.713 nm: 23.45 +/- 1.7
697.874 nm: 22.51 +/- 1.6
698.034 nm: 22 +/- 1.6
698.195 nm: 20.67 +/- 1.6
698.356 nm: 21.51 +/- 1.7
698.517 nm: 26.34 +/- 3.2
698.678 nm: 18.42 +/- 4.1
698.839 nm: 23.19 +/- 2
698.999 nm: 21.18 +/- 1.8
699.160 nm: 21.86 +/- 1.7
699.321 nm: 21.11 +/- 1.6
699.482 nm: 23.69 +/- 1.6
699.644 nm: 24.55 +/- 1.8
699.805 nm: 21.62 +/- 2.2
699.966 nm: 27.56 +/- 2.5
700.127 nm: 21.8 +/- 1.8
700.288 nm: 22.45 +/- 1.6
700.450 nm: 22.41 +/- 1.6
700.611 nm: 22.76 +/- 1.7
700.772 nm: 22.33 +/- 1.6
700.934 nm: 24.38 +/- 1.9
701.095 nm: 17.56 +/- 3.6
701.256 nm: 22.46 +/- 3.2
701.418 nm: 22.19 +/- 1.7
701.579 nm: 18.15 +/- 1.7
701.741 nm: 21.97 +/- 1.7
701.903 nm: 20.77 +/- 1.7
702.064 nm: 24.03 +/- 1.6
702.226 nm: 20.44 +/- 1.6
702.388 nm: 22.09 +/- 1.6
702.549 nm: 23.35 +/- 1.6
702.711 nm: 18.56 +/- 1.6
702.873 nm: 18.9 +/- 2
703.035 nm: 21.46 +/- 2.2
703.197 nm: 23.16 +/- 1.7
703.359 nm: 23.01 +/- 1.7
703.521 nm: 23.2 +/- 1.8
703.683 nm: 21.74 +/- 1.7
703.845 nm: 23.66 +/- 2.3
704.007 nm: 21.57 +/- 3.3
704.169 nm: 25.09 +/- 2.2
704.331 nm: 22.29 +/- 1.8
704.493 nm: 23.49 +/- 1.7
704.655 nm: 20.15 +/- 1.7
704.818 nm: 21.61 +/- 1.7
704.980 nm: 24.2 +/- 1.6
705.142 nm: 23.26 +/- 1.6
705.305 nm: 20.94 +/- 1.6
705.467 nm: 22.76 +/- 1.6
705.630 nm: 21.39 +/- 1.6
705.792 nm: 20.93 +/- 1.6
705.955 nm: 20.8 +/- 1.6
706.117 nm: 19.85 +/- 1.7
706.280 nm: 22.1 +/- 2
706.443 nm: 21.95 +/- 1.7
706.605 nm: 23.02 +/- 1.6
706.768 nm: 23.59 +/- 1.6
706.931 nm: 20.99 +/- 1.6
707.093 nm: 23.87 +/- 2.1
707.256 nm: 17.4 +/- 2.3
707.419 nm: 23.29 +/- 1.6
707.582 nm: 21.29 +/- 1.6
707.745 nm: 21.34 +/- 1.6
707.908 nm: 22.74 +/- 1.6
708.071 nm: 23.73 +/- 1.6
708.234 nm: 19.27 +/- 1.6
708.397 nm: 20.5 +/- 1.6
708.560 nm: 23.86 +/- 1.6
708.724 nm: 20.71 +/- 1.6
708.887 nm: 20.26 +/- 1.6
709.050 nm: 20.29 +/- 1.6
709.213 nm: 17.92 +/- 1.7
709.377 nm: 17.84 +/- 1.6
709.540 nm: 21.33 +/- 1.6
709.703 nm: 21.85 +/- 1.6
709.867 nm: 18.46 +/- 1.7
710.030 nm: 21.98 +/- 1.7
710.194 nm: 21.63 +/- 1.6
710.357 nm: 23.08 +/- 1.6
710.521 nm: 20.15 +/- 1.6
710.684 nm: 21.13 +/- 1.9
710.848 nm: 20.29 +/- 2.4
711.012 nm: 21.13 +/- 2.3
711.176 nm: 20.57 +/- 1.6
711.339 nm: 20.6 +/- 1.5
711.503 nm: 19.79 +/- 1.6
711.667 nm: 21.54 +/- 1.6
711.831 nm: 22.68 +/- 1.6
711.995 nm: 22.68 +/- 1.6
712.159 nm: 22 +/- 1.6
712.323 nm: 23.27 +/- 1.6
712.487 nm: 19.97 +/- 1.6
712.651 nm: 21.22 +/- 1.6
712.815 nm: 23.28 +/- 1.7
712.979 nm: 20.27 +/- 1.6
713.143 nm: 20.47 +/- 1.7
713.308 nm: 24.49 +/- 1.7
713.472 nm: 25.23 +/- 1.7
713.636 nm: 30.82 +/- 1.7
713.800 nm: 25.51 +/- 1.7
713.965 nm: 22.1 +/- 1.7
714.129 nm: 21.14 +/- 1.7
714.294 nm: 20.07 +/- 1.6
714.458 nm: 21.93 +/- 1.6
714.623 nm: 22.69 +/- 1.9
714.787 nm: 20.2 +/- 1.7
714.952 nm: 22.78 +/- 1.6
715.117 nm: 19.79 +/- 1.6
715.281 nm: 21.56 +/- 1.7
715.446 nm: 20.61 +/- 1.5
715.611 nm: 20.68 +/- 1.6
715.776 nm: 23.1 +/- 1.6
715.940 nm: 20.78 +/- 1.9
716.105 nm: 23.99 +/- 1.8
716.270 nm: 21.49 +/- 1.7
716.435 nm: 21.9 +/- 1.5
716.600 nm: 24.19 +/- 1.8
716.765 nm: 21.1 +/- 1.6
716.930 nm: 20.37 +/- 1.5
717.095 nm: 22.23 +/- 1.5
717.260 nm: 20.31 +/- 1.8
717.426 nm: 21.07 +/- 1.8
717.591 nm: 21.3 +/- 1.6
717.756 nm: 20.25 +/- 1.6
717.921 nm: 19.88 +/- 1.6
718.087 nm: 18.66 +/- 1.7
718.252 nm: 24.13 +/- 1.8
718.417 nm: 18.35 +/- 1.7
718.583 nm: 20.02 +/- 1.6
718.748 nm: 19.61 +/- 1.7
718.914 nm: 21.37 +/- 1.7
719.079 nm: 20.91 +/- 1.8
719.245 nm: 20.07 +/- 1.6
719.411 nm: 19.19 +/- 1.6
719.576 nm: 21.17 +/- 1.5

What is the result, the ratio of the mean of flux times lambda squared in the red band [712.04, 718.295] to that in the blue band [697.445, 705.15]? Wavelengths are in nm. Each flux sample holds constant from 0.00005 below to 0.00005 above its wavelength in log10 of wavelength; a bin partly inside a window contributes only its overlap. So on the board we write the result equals 1.03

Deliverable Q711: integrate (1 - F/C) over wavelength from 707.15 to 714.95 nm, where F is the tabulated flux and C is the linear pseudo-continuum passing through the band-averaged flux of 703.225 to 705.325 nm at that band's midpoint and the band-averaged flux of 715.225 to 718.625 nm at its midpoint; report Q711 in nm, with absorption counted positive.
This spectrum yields 0.11 nm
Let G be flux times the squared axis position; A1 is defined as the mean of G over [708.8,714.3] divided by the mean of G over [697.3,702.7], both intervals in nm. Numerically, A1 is 1.0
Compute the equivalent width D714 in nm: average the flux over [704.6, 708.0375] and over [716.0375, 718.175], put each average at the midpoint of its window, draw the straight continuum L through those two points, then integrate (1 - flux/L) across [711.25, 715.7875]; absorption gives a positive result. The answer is -0.145 nm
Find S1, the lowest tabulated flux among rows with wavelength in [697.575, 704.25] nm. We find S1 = 17.56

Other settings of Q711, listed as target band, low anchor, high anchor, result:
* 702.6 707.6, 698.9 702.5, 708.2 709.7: -0.176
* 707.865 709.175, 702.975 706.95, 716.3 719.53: 0.036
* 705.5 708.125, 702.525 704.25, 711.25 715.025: 0.052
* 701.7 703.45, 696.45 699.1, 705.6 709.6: 0.016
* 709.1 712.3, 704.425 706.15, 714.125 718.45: 0.096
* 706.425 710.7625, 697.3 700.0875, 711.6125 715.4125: 0.231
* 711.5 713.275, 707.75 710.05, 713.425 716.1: 0.003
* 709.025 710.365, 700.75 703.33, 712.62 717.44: 0.092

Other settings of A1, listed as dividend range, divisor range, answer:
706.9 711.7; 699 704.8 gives 0.97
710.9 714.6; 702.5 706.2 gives 1.04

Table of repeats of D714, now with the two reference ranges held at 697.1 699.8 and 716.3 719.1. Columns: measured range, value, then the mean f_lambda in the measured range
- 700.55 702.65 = 0.04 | 21.7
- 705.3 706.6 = 0.02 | 21.5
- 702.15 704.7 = -0.01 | 22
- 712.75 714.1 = -0.17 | 23.9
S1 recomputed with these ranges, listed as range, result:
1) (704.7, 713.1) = 17.4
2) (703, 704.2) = 21.46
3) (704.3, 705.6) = 20.15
